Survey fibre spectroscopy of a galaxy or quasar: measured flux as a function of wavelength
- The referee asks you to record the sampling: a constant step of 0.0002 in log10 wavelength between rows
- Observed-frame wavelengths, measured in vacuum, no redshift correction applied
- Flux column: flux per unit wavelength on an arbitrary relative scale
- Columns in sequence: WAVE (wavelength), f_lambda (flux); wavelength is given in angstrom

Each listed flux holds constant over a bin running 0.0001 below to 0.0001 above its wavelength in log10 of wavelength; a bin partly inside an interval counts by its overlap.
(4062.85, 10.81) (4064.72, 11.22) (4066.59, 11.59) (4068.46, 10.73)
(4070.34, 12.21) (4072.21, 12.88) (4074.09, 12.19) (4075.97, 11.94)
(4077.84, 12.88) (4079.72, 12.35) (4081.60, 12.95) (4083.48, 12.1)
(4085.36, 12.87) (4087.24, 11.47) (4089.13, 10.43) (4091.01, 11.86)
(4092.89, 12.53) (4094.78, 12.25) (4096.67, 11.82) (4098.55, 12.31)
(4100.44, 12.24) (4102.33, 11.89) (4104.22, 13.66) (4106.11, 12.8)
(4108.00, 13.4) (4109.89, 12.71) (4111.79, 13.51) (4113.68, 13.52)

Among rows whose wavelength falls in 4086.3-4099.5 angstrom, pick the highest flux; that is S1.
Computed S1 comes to 12.53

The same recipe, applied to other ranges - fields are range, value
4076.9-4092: 12.95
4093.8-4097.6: 12.25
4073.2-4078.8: 12.88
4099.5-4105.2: 13.66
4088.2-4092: 11.86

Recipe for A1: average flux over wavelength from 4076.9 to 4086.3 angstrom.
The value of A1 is 12.6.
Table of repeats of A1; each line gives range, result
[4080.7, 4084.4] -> 12.5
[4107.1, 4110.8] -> 13.1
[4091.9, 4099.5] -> 12.2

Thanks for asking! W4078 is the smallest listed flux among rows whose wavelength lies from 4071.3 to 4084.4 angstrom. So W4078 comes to 11.94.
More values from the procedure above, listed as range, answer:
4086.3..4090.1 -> 10.43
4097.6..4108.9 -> 11.89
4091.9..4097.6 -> 11.82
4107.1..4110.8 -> 12.71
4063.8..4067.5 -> 11.22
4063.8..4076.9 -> 10.73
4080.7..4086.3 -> 12.1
